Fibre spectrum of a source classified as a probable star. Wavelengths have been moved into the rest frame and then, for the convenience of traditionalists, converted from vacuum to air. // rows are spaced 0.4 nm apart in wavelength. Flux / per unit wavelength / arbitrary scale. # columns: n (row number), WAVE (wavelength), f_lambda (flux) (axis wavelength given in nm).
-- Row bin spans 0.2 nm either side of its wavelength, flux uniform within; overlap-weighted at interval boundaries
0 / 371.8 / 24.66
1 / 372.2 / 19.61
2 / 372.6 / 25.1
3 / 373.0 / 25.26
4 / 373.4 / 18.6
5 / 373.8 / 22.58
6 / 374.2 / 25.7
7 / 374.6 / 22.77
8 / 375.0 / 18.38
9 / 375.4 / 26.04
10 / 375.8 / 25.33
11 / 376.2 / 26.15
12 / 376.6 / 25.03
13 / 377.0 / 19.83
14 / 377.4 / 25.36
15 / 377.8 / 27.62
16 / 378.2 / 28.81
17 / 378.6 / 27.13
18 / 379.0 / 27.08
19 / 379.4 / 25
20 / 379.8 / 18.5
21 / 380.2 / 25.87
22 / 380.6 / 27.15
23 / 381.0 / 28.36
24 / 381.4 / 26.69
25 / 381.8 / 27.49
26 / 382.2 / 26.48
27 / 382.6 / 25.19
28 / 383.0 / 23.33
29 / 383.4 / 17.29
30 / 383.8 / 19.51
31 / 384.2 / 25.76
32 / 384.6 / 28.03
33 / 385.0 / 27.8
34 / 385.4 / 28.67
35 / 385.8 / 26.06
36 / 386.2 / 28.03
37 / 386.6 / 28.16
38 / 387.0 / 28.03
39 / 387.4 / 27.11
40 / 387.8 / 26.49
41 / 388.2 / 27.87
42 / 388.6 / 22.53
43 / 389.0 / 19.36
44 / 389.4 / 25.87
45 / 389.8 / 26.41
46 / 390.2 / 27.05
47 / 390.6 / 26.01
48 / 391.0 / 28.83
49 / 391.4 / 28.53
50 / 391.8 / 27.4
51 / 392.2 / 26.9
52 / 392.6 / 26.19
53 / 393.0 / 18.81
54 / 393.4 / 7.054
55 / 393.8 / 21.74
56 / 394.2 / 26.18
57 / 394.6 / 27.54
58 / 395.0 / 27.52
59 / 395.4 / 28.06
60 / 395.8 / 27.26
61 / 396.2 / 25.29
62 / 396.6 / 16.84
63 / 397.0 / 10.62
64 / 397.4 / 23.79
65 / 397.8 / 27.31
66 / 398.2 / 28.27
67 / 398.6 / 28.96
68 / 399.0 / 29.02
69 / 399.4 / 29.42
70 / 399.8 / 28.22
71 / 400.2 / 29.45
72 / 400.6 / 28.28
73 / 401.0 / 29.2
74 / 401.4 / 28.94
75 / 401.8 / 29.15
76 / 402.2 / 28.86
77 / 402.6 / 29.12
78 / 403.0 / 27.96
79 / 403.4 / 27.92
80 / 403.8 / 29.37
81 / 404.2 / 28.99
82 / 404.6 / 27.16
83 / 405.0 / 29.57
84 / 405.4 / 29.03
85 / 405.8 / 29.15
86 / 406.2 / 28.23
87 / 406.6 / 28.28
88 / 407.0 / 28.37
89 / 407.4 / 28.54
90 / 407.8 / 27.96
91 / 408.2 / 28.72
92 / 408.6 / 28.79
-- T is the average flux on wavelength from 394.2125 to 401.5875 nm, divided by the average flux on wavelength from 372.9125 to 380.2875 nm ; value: 1.1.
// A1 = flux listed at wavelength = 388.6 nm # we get 22.53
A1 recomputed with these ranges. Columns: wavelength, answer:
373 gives 25.26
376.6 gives 25.03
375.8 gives 25.33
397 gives 10.62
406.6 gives 28.28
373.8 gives 22.58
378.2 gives 28.81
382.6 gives 25.19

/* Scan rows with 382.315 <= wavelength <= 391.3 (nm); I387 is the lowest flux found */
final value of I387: 17.29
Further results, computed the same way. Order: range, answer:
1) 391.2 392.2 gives 26.9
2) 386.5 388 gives 26.49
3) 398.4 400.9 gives 28.22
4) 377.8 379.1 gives 27.08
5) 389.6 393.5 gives 7.054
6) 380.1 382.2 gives 25.87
